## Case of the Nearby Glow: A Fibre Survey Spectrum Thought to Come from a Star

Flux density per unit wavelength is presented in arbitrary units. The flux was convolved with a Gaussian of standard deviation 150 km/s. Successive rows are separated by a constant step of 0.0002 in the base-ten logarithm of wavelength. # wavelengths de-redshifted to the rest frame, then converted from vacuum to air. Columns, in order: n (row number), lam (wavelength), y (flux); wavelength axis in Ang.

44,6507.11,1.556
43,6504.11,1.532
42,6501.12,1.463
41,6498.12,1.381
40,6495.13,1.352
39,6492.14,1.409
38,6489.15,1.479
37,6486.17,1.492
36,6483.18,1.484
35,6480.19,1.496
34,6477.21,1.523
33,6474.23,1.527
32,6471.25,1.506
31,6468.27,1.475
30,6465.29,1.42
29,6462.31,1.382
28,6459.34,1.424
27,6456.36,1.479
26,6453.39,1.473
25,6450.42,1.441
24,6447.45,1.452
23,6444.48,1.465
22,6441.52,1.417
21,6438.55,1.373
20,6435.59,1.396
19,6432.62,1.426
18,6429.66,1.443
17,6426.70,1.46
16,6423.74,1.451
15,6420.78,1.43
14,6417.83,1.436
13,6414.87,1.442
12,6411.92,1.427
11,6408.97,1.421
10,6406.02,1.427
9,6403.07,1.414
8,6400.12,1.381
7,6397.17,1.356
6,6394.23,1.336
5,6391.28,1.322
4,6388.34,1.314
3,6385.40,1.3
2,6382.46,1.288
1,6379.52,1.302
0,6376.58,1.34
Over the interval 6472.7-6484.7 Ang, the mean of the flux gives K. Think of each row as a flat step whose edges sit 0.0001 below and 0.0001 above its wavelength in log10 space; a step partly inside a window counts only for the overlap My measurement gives 1.51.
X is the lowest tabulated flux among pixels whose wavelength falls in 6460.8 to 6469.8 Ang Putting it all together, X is 1.382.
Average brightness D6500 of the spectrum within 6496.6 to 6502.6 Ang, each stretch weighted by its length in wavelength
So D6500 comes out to 1.42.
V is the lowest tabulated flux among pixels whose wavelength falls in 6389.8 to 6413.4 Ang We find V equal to 1.322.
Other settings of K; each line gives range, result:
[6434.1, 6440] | 1.38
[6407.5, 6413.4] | 1.43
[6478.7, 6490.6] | 1.49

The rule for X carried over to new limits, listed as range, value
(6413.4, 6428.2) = 1.43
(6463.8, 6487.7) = 1.42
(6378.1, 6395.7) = 1.288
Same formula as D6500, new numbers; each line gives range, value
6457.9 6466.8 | 1.41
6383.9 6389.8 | 1.31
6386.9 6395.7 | 1.32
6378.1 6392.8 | 1.3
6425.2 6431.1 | 1.45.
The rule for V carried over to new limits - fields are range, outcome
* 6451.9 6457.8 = 1.473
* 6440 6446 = 1.417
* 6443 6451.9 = 1.441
